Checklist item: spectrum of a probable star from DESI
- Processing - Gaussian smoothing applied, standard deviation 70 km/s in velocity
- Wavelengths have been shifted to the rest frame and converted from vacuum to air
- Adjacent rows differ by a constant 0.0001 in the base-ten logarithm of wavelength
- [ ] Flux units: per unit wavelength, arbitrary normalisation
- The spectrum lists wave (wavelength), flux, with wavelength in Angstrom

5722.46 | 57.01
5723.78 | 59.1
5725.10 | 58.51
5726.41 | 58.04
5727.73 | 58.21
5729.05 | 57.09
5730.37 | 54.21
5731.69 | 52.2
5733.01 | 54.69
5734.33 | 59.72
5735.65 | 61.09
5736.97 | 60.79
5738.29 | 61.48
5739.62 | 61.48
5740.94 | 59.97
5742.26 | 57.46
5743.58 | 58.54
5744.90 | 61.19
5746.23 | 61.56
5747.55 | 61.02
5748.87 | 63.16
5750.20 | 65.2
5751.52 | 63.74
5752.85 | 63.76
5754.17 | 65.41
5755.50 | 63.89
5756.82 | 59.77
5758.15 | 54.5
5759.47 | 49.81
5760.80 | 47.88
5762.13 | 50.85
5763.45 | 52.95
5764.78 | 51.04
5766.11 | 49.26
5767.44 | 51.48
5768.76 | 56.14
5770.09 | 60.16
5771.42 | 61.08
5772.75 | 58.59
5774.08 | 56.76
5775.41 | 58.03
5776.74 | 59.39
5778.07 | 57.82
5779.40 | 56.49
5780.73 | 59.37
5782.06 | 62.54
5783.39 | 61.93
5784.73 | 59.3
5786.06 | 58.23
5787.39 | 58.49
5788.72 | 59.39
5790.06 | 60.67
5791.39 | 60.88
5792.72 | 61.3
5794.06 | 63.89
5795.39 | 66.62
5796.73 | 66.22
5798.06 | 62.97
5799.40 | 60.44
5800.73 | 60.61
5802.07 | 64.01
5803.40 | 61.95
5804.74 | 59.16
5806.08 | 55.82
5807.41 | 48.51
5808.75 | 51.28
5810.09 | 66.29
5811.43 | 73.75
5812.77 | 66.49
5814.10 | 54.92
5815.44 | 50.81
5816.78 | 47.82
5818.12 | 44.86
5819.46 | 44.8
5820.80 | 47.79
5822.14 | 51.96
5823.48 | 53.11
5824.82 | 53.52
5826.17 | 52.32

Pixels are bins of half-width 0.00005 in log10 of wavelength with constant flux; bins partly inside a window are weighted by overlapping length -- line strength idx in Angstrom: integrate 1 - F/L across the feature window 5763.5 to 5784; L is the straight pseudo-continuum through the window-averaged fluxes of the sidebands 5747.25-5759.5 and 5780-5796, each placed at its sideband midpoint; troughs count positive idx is 1.4 Angstrom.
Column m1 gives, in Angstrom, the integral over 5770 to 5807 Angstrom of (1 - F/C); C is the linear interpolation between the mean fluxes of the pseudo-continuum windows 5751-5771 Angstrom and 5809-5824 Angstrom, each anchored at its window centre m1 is -3.3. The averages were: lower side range 56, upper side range 54.7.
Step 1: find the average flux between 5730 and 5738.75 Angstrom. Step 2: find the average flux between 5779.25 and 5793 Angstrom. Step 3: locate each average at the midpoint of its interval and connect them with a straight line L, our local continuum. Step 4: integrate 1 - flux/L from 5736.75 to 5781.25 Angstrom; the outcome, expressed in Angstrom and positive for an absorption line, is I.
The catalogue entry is 0.46 Angstrom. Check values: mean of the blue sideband 57.8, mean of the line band 58.2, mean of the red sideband 60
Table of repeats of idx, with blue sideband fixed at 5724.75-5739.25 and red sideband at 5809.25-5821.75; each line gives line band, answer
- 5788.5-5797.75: -1.2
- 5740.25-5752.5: -0.8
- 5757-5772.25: 0.9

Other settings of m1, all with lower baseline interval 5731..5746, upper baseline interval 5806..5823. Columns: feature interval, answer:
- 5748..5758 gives -0.9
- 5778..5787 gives -0.5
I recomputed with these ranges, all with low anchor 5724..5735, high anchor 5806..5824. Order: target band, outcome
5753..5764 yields -0.04 Angstrom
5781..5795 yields -1.48 Angstrom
